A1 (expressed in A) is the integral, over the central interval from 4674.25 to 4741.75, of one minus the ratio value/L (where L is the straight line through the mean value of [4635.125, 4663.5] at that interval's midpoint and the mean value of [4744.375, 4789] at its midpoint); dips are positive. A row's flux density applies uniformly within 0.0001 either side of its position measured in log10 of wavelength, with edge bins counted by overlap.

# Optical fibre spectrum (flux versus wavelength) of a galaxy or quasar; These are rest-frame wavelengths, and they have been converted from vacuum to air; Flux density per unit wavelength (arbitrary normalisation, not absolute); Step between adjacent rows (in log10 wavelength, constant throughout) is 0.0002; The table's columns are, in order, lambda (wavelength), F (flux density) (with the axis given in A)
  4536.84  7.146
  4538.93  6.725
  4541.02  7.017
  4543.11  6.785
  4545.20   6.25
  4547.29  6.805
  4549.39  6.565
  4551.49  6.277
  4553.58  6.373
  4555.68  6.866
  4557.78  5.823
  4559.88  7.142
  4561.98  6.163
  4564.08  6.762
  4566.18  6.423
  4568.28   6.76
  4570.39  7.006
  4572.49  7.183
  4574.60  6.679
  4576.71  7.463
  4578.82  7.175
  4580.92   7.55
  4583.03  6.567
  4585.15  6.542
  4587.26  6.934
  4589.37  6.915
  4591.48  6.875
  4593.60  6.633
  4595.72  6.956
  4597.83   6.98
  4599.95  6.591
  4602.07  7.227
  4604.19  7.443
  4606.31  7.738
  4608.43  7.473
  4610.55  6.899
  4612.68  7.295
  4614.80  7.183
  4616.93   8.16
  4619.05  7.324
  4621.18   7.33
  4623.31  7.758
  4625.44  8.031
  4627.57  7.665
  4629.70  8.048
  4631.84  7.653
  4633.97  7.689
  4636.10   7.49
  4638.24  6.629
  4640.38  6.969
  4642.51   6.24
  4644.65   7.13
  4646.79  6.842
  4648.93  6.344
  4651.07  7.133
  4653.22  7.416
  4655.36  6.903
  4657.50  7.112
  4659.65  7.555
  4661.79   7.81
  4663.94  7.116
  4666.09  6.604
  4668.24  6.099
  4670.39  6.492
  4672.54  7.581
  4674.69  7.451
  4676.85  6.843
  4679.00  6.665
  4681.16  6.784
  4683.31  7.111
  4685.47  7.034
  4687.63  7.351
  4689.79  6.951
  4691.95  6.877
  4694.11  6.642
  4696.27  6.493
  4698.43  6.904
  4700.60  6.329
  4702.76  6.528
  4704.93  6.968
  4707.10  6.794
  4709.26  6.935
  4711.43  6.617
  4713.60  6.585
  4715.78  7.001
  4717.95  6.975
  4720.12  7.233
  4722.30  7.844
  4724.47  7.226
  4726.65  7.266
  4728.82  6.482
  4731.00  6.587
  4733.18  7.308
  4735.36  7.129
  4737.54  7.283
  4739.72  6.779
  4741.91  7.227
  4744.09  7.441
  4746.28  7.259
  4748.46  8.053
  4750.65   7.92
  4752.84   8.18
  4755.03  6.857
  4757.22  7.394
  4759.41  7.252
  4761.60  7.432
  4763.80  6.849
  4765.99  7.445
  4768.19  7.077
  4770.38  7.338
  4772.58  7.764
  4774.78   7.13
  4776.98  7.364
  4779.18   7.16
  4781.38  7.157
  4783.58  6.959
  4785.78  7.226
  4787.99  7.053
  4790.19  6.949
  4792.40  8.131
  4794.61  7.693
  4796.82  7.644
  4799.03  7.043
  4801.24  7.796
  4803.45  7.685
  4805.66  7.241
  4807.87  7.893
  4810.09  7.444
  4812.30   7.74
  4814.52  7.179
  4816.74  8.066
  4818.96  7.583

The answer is 2.4 A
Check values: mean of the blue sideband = 7.04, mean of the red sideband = 7.34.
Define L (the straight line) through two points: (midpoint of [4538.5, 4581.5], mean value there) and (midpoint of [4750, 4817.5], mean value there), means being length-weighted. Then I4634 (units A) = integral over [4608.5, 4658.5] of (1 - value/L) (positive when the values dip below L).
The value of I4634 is -2.2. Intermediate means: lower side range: 6.75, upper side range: 7.41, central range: 7.28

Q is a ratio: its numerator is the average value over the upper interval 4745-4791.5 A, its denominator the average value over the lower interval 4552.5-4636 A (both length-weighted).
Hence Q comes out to 1.0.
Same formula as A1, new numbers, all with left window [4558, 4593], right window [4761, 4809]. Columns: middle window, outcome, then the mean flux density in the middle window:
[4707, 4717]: 0.6 A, 6.79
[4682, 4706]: 1.0 A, 6.84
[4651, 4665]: -0.5 A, 7.3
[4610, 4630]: -1.7 A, 7.57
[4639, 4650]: 0.5 A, 6.7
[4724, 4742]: 0.6 A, 7.01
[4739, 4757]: -0.5 A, 7.47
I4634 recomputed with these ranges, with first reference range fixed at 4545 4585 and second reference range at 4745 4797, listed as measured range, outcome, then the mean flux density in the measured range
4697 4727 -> 1.1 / 6.93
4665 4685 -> 0.6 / 6.85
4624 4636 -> -1.5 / 7.79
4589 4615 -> -0.9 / 7.1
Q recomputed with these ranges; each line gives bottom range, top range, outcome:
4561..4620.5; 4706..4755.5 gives 1.02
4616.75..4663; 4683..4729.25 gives 0.95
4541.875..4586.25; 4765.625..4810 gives 1.10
